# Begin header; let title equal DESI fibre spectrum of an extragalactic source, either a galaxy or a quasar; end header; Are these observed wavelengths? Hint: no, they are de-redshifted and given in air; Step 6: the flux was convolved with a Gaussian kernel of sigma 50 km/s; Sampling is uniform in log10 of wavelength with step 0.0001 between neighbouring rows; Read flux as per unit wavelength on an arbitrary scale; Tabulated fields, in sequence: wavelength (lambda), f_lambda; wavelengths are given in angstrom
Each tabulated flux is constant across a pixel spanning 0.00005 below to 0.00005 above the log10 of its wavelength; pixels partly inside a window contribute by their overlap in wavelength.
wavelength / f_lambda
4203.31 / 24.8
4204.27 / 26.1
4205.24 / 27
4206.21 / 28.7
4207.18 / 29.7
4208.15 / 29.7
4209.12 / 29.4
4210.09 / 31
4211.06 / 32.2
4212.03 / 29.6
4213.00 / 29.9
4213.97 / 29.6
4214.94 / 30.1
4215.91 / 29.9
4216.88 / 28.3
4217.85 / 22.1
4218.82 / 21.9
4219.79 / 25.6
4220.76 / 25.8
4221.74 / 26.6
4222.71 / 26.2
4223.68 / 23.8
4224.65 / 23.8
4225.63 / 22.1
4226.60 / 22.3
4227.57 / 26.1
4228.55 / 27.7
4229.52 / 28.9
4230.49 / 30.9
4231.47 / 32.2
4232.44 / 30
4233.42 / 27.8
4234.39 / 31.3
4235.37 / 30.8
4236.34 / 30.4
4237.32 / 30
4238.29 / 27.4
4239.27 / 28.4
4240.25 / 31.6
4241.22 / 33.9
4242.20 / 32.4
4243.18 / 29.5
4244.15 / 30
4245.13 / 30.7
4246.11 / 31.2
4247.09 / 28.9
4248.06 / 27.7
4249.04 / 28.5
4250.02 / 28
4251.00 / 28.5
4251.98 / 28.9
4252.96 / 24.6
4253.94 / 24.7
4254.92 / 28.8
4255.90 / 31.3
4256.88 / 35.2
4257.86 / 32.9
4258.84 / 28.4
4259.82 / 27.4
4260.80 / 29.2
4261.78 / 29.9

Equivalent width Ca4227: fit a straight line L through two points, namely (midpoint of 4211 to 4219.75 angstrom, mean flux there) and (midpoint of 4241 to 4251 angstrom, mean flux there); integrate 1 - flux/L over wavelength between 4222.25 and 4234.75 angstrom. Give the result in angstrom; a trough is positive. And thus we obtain 0.7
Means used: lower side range 27.9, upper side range 29.9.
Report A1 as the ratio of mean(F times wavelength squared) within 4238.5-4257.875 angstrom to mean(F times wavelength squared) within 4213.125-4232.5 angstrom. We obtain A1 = 1.1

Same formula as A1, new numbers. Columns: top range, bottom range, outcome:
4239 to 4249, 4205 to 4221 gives 1.09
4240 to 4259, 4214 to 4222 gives 1.14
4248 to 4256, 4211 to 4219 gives 1.00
